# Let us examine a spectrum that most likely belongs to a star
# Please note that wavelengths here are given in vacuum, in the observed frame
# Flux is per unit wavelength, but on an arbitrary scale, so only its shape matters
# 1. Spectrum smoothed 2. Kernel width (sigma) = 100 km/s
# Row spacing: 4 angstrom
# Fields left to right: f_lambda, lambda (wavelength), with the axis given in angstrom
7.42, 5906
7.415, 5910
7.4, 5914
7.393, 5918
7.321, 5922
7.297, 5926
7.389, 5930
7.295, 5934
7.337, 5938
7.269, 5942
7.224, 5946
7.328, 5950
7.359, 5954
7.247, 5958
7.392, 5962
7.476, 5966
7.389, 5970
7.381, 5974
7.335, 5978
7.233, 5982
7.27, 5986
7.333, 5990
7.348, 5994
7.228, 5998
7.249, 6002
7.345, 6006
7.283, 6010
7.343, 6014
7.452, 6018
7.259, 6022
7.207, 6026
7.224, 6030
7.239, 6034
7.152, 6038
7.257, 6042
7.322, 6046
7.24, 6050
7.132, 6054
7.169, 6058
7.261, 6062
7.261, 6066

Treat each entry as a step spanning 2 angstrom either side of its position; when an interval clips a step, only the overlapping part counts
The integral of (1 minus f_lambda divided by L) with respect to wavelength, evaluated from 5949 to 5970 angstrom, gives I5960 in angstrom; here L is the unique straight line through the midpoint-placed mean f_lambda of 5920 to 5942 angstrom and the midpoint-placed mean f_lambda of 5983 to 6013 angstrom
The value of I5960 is -0.2 angstrom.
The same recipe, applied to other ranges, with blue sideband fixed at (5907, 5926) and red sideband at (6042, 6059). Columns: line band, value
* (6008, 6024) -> -0.2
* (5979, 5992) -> 0.0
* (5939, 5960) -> 0.1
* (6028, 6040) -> 0.1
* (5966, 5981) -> -0.1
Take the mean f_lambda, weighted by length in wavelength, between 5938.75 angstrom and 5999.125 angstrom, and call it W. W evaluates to 7.32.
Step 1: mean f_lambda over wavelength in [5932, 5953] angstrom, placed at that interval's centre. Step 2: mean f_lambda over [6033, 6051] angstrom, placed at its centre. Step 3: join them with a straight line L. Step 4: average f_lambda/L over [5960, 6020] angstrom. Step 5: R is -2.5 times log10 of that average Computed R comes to -0.01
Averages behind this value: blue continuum 7.29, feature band 7.34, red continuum 7.24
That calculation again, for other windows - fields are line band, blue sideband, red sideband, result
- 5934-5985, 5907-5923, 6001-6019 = 0.005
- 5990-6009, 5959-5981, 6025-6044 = 0.001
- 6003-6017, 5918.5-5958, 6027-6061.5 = -0.012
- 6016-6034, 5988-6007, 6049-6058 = -0.006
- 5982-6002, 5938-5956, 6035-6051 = -0.002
